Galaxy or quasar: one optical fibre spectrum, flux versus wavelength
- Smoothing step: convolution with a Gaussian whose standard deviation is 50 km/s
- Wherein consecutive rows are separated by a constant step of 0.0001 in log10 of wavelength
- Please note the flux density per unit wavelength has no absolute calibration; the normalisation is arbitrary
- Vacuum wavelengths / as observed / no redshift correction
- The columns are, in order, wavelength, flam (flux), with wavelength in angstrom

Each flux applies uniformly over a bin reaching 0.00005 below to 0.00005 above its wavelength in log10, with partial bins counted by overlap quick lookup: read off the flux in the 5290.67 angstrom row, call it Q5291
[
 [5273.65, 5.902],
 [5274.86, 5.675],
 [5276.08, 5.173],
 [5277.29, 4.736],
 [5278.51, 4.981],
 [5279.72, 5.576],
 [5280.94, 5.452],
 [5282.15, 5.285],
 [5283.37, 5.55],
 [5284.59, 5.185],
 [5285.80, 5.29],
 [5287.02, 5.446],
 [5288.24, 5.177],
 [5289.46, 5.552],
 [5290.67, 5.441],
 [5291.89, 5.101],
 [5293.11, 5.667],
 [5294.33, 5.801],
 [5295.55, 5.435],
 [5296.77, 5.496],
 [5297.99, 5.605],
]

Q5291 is 5.441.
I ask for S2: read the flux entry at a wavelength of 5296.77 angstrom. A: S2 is 5.496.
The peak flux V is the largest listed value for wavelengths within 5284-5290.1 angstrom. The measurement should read 5.552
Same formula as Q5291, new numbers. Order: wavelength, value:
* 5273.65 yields 5.902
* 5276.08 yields 5.173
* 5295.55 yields 5.435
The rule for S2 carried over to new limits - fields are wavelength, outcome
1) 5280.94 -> 5.452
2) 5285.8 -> 5.29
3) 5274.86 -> 5.675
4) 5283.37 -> 5.55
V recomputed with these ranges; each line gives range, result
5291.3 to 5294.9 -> 5.801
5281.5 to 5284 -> 5.55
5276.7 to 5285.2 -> 5.576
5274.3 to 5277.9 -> 5.675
